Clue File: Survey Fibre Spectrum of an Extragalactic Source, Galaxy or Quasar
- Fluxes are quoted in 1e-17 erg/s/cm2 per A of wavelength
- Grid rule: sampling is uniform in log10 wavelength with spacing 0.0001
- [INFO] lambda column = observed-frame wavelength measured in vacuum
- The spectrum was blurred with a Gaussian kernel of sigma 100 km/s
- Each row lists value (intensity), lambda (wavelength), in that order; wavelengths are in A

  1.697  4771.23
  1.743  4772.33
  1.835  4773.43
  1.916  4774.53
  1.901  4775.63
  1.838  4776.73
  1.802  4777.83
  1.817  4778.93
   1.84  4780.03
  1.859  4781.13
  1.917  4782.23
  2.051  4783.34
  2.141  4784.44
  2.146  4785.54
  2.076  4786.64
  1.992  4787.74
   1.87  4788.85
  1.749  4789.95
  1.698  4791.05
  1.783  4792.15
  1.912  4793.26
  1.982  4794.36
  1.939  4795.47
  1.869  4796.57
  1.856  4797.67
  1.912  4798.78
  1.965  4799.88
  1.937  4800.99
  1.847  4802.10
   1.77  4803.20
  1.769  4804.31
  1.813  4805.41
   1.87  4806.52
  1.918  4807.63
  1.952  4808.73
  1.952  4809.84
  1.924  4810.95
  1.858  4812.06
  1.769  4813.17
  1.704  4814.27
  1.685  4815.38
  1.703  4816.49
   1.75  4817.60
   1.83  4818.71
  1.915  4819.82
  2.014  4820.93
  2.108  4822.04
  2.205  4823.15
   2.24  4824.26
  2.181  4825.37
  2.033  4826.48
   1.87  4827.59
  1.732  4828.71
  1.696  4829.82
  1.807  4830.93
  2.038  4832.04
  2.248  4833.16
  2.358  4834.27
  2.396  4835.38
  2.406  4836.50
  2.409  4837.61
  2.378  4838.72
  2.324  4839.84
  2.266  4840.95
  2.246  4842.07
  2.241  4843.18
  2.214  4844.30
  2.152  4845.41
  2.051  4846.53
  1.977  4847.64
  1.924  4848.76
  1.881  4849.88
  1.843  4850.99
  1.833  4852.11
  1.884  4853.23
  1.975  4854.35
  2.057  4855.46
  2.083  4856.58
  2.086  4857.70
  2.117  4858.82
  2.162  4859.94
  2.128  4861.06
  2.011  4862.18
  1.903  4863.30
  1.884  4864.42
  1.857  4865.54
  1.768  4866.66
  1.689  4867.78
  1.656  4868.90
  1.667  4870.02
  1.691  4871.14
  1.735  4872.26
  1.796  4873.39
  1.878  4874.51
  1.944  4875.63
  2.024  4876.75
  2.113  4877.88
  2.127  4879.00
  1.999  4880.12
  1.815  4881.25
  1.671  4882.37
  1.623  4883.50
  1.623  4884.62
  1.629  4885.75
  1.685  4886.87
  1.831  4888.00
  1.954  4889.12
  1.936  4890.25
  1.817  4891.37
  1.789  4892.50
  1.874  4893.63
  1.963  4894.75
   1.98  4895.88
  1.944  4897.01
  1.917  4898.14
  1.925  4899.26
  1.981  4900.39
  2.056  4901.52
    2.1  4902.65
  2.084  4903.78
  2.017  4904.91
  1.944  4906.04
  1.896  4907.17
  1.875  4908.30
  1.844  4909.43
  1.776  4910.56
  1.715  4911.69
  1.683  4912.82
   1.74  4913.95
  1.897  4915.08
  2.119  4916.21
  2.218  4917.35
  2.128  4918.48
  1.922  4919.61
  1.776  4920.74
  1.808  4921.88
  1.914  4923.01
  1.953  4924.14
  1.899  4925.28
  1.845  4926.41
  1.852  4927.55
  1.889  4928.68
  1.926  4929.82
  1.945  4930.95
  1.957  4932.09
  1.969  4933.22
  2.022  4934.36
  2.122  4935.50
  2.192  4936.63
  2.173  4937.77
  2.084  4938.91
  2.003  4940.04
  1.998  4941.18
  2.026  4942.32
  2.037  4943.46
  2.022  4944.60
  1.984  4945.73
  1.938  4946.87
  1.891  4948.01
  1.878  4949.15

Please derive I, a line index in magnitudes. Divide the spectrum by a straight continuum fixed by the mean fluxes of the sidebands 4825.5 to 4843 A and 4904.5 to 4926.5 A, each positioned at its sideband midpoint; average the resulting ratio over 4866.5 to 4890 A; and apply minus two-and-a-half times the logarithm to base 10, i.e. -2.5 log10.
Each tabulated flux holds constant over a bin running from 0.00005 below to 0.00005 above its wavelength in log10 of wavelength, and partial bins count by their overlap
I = 0.12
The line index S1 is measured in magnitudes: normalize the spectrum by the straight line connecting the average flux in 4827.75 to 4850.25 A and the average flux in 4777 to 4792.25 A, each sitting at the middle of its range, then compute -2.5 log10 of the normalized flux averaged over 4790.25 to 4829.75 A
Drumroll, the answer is 0.07 mag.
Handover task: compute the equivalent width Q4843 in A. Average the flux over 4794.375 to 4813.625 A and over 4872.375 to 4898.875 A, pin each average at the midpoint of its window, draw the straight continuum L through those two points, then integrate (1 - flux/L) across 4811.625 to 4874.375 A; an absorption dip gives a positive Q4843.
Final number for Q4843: -3.89 A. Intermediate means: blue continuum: 1.88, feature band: 1.99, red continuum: 1.86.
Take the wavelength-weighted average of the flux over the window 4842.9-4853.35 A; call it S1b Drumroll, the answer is 2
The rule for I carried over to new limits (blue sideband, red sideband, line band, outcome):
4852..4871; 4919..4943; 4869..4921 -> 0.03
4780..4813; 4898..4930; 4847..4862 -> -0.05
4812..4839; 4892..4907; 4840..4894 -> 0.04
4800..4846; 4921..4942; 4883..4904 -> 0.06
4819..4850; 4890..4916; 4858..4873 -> 0.09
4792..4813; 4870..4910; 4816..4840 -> -0.10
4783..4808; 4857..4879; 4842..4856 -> -0.06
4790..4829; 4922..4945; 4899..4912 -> 0.02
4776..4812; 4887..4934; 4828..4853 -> -0.11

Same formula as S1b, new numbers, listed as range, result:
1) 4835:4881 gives 2.02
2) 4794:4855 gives 1.99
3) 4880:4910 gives 1.88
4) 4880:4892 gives 1.77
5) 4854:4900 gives 1.89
